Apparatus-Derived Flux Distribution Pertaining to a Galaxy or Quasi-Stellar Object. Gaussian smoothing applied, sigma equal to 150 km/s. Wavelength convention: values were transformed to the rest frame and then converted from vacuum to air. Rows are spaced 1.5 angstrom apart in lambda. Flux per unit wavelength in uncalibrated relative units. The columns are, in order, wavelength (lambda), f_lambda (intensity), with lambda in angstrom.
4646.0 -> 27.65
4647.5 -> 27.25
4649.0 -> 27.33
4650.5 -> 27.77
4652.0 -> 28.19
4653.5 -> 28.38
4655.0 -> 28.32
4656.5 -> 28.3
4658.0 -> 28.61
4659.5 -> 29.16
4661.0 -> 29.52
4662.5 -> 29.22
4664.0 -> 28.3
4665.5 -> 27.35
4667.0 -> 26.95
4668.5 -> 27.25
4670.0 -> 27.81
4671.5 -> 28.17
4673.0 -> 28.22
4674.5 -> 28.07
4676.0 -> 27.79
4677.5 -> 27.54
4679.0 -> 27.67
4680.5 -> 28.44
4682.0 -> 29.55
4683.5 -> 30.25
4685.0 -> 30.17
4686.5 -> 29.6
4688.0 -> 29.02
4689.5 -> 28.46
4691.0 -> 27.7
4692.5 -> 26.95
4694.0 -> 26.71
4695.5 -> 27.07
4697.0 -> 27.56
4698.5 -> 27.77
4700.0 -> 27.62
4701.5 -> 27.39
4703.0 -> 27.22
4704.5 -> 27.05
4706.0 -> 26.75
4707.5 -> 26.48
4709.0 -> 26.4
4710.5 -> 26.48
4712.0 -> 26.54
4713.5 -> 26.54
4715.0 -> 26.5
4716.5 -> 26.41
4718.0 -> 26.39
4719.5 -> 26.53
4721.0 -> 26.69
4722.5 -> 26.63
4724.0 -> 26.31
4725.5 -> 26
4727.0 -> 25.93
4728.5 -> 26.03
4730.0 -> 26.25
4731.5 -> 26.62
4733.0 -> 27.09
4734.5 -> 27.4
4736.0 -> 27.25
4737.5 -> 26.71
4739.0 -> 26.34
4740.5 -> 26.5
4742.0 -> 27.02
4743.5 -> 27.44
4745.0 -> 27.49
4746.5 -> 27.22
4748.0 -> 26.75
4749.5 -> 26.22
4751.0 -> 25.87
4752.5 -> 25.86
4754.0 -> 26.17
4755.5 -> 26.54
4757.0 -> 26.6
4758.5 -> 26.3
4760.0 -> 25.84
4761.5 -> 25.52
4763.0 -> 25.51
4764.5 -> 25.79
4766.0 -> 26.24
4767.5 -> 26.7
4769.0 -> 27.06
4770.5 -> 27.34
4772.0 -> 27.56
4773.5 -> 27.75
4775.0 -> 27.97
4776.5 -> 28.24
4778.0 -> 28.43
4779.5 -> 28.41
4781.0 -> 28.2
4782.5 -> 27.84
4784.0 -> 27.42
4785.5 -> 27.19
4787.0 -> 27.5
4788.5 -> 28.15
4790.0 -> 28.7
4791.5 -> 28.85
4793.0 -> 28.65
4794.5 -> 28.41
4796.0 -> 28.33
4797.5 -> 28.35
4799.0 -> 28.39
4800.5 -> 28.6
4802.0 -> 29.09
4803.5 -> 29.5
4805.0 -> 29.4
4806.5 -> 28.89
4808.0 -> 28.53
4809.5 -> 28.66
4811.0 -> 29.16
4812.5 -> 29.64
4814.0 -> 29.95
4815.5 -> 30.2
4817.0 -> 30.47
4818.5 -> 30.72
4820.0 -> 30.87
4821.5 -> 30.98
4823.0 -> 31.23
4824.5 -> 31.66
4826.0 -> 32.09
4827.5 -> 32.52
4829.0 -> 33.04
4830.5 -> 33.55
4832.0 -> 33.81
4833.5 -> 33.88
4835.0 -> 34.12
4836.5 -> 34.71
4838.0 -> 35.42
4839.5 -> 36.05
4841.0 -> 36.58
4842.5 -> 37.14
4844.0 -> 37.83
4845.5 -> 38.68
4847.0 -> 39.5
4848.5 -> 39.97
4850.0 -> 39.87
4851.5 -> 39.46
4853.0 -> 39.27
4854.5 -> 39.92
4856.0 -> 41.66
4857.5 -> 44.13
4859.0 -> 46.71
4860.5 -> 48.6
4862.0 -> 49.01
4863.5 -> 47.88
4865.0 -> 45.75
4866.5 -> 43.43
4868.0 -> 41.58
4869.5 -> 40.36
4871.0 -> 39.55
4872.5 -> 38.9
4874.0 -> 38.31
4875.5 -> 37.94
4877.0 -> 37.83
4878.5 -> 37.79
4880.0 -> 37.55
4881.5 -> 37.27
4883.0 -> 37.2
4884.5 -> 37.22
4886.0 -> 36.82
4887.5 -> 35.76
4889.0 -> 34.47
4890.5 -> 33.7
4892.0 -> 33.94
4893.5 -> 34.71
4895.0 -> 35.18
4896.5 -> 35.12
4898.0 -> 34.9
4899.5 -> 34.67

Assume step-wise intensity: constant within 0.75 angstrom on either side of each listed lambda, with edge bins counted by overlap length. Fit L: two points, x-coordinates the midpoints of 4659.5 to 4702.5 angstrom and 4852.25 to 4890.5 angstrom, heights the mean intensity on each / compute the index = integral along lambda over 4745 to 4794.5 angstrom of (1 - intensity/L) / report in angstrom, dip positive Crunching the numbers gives 9.8 angstrom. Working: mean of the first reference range 28.2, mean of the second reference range 40.5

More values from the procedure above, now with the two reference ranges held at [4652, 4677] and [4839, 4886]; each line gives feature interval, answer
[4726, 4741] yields 2.7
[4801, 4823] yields 4.4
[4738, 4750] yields 2.3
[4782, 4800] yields 3.9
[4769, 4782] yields 2.6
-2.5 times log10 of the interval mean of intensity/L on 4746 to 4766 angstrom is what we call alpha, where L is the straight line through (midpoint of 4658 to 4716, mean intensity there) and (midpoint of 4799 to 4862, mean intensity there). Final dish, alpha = 0.19 mag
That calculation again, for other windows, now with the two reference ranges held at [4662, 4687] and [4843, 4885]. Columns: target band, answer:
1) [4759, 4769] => 0.298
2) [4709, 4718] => 0.168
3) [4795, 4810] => 0.267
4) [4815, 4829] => 0.212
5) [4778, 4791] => 0.262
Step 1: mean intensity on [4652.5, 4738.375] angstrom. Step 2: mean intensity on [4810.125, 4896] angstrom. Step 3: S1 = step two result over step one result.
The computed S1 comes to 1.34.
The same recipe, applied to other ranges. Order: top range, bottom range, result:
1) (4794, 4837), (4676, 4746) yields 1.12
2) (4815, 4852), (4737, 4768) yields 1.31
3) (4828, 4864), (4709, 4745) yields 1.47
